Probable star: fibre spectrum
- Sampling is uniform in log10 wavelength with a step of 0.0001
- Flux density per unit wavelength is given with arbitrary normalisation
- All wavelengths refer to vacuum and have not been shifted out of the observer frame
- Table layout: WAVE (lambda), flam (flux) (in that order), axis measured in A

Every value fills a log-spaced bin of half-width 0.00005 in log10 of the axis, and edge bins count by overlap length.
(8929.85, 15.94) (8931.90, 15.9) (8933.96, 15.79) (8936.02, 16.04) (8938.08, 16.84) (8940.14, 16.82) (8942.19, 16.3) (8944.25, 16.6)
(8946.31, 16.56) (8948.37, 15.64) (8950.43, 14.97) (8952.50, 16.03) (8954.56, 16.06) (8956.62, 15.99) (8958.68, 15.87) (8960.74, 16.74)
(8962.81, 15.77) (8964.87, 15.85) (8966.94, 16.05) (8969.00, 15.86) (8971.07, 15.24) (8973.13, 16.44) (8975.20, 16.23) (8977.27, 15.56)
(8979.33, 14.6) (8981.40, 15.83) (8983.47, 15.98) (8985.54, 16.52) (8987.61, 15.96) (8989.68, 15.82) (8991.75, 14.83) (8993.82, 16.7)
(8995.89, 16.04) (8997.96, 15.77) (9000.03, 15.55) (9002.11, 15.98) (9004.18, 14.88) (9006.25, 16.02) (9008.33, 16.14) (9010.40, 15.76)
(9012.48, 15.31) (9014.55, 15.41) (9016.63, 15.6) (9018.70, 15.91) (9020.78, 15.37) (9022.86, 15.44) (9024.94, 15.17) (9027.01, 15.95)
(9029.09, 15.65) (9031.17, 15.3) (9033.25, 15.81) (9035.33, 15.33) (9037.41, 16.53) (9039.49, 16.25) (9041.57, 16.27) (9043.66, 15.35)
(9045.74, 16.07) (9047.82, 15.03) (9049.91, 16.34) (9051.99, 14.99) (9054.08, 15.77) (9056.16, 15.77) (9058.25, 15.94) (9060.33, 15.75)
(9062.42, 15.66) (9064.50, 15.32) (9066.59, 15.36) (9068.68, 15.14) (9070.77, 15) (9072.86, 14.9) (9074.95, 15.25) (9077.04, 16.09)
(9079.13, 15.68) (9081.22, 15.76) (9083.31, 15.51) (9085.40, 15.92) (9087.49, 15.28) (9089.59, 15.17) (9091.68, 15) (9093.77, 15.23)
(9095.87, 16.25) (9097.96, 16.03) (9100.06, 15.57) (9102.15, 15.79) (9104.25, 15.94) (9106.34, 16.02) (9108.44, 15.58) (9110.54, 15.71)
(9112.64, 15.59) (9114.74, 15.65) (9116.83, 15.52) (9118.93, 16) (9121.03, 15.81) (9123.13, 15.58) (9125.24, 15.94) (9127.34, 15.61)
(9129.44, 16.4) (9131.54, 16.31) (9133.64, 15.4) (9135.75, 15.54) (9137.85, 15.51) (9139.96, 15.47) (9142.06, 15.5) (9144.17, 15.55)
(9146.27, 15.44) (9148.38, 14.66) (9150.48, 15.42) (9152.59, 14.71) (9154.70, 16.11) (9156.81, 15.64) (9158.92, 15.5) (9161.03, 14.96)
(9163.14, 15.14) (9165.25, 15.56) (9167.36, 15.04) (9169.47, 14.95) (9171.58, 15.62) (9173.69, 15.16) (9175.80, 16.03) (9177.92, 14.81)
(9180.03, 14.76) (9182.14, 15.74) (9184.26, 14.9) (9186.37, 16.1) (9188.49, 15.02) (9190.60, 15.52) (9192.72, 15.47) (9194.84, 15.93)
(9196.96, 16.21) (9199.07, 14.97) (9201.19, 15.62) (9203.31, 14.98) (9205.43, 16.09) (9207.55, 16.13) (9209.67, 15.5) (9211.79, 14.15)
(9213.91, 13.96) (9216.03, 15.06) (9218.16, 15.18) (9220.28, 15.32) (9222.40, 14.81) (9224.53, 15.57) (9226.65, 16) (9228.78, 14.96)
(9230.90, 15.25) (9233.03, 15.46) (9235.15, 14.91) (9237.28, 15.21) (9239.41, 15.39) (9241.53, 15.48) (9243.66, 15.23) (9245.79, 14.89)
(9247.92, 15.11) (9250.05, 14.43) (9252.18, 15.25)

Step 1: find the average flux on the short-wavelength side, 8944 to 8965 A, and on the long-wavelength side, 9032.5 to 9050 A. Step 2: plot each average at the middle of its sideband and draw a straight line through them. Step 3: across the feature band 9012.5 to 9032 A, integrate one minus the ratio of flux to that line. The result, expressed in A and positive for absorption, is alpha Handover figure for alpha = 0.45 A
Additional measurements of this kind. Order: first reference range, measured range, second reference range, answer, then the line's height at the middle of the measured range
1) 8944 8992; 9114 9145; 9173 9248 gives -0.4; 15.5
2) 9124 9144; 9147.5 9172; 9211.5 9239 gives 0.4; 15.5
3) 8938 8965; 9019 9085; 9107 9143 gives 1.2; 15.9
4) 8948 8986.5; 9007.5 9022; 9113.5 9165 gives 0.1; 15.8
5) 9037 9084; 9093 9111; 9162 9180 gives -0.4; 15.5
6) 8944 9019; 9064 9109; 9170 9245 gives 0.2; 15.6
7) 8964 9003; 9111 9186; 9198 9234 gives -0.3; 15.4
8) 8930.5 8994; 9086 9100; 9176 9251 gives 0.1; 15.6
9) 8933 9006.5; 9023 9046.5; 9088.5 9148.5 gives 0.1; 15.8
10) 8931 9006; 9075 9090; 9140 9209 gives 0.0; 15.6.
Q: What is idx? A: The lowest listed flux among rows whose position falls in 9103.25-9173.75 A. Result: 14.66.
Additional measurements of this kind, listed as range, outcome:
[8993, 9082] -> 14.88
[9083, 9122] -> 15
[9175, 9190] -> 14.76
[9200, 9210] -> 14.98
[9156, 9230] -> 13.96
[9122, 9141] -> 15.4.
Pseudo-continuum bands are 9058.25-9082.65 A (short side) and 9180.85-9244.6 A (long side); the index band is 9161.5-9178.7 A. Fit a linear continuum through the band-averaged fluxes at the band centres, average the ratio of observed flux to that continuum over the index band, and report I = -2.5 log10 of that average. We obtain 0.01 mag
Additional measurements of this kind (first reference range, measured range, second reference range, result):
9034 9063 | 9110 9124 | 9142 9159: -0.01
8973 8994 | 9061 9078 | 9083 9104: 0.02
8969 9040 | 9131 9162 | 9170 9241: 0.00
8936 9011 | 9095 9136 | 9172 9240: -0.02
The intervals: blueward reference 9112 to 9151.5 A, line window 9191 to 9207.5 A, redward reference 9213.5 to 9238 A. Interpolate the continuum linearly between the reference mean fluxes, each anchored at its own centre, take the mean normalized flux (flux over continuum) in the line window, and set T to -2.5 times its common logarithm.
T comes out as -0.02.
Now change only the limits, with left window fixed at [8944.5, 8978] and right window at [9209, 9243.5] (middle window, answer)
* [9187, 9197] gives -0.02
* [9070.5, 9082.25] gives 0.01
